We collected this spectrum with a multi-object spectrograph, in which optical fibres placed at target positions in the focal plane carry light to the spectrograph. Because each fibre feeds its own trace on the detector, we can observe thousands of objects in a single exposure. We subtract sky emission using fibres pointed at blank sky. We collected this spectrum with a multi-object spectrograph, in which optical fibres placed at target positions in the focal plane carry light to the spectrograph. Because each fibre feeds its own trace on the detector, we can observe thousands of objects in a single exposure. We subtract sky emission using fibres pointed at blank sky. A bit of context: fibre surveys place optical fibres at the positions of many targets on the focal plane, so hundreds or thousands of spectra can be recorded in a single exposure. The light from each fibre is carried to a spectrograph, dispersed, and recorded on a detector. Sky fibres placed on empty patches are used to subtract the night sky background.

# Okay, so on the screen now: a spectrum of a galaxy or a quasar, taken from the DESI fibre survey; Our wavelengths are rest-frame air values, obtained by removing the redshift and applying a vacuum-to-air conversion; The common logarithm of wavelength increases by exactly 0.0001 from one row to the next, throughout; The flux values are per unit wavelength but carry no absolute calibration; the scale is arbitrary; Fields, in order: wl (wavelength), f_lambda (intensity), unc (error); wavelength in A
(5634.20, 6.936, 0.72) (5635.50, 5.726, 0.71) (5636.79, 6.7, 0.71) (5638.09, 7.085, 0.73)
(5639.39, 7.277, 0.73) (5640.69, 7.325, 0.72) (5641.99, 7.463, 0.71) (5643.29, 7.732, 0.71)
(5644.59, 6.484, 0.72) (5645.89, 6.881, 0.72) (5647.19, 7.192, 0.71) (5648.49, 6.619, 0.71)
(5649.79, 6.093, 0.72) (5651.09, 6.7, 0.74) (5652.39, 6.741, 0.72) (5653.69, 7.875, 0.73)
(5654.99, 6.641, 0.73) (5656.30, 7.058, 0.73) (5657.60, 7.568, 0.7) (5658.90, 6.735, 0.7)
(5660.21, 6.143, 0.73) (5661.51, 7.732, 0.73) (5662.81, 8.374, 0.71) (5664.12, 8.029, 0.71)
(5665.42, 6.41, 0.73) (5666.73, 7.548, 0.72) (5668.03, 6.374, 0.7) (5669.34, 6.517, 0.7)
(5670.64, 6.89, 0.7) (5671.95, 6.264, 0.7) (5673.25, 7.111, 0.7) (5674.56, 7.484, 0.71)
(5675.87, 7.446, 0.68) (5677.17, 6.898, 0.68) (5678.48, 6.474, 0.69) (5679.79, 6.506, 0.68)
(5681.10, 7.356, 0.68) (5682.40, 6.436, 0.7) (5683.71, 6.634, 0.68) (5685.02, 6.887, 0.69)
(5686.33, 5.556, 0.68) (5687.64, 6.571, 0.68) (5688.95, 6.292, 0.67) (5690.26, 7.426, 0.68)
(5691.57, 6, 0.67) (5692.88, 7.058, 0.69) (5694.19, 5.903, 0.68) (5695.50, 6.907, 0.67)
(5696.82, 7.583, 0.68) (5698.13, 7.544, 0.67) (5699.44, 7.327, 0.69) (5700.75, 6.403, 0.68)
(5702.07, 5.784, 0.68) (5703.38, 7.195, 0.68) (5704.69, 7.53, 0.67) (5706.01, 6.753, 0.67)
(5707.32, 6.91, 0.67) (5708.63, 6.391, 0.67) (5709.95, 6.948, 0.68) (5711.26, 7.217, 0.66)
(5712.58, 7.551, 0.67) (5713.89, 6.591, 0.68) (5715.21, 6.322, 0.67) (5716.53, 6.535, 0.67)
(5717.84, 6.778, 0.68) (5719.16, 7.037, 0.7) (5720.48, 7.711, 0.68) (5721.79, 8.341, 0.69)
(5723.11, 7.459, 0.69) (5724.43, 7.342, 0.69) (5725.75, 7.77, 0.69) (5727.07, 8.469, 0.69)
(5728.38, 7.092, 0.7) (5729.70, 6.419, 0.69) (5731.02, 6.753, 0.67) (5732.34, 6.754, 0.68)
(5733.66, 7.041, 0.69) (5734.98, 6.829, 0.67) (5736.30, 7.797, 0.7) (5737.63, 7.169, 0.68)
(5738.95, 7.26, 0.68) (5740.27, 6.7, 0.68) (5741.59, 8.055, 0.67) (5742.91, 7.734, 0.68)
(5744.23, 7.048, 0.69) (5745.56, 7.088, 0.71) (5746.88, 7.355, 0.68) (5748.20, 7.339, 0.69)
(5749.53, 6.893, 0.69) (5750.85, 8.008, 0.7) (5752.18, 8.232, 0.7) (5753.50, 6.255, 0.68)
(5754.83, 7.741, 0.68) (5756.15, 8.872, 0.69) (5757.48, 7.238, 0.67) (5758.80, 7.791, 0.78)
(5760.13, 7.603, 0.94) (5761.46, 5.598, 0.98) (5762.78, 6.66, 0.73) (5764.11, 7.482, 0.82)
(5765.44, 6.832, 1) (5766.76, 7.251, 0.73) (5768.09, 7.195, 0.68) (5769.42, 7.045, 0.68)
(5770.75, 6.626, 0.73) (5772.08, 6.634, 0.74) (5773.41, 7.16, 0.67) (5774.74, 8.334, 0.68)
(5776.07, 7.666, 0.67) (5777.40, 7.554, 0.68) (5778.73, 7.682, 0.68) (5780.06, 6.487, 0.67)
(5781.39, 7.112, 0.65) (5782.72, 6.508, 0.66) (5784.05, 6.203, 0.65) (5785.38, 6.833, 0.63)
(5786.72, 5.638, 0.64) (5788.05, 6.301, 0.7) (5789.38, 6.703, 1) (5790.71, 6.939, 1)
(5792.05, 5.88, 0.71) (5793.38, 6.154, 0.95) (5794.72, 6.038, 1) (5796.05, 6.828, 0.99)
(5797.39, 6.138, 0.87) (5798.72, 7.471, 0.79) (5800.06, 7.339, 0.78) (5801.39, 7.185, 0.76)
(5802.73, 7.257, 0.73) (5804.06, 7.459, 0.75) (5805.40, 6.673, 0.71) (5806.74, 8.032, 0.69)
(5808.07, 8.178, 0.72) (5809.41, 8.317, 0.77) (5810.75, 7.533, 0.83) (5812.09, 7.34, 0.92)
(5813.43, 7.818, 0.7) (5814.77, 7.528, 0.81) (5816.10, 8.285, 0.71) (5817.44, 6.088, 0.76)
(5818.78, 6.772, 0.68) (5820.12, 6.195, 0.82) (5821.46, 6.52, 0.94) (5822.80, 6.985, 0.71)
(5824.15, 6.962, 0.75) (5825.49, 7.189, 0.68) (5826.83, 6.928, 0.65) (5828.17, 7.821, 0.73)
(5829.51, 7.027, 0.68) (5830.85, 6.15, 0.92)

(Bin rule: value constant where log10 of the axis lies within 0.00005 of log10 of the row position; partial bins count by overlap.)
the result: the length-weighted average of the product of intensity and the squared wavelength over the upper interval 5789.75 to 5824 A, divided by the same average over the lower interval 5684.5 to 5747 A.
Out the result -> 1.04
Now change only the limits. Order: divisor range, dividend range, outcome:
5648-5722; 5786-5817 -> 1.07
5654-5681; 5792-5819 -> 1.07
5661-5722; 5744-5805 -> 1.05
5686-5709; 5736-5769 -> 1.11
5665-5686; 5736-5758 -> 1.12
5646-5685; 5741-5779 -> 1.09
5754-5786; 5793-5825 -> 1.01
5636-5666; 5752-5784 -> 1.06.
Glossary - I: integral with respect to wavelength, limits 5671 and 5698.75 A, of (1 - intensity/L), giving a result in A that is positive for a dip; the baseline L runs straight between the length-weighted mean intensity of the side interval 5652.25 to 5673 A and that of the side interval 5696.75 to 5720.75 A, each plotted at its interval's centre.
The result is 0.9 A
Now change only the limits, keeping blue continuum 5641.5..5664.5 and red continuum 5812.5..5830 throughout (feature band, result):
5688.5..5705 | 0.6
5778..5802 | 1.5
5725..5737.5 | -0.2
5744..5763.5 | -0.6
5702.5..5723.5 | 0.1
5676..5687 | 0.7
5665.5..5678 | 0.3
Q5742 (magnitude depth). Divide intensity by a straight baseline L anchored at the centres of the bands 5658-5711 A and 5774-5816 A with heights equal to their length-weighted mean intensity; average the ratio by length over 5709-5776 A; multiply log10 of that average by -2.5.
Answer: -0.04 mag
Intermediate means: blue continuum 6.86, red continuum 7.09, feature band 7.24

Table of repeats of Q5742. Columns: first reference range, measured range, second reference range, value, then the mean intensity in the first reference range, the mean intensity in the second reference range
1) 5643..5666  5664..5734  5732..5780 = 0.03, 7.05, 7.28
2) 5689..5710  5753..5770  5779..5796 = -0.10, 6.83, 6.45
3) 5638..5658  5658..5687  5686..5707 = 0.00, 7.04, 6.76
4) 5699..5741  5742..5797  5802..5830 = 0.02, 7.07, 7.28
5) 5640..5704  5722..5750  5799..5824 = -0.03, 6.9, 7.3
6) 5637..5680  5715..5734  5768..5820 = -0.03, 7.02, 7.04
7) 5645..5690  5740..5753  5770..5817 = -0.07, 6.89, 7.08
